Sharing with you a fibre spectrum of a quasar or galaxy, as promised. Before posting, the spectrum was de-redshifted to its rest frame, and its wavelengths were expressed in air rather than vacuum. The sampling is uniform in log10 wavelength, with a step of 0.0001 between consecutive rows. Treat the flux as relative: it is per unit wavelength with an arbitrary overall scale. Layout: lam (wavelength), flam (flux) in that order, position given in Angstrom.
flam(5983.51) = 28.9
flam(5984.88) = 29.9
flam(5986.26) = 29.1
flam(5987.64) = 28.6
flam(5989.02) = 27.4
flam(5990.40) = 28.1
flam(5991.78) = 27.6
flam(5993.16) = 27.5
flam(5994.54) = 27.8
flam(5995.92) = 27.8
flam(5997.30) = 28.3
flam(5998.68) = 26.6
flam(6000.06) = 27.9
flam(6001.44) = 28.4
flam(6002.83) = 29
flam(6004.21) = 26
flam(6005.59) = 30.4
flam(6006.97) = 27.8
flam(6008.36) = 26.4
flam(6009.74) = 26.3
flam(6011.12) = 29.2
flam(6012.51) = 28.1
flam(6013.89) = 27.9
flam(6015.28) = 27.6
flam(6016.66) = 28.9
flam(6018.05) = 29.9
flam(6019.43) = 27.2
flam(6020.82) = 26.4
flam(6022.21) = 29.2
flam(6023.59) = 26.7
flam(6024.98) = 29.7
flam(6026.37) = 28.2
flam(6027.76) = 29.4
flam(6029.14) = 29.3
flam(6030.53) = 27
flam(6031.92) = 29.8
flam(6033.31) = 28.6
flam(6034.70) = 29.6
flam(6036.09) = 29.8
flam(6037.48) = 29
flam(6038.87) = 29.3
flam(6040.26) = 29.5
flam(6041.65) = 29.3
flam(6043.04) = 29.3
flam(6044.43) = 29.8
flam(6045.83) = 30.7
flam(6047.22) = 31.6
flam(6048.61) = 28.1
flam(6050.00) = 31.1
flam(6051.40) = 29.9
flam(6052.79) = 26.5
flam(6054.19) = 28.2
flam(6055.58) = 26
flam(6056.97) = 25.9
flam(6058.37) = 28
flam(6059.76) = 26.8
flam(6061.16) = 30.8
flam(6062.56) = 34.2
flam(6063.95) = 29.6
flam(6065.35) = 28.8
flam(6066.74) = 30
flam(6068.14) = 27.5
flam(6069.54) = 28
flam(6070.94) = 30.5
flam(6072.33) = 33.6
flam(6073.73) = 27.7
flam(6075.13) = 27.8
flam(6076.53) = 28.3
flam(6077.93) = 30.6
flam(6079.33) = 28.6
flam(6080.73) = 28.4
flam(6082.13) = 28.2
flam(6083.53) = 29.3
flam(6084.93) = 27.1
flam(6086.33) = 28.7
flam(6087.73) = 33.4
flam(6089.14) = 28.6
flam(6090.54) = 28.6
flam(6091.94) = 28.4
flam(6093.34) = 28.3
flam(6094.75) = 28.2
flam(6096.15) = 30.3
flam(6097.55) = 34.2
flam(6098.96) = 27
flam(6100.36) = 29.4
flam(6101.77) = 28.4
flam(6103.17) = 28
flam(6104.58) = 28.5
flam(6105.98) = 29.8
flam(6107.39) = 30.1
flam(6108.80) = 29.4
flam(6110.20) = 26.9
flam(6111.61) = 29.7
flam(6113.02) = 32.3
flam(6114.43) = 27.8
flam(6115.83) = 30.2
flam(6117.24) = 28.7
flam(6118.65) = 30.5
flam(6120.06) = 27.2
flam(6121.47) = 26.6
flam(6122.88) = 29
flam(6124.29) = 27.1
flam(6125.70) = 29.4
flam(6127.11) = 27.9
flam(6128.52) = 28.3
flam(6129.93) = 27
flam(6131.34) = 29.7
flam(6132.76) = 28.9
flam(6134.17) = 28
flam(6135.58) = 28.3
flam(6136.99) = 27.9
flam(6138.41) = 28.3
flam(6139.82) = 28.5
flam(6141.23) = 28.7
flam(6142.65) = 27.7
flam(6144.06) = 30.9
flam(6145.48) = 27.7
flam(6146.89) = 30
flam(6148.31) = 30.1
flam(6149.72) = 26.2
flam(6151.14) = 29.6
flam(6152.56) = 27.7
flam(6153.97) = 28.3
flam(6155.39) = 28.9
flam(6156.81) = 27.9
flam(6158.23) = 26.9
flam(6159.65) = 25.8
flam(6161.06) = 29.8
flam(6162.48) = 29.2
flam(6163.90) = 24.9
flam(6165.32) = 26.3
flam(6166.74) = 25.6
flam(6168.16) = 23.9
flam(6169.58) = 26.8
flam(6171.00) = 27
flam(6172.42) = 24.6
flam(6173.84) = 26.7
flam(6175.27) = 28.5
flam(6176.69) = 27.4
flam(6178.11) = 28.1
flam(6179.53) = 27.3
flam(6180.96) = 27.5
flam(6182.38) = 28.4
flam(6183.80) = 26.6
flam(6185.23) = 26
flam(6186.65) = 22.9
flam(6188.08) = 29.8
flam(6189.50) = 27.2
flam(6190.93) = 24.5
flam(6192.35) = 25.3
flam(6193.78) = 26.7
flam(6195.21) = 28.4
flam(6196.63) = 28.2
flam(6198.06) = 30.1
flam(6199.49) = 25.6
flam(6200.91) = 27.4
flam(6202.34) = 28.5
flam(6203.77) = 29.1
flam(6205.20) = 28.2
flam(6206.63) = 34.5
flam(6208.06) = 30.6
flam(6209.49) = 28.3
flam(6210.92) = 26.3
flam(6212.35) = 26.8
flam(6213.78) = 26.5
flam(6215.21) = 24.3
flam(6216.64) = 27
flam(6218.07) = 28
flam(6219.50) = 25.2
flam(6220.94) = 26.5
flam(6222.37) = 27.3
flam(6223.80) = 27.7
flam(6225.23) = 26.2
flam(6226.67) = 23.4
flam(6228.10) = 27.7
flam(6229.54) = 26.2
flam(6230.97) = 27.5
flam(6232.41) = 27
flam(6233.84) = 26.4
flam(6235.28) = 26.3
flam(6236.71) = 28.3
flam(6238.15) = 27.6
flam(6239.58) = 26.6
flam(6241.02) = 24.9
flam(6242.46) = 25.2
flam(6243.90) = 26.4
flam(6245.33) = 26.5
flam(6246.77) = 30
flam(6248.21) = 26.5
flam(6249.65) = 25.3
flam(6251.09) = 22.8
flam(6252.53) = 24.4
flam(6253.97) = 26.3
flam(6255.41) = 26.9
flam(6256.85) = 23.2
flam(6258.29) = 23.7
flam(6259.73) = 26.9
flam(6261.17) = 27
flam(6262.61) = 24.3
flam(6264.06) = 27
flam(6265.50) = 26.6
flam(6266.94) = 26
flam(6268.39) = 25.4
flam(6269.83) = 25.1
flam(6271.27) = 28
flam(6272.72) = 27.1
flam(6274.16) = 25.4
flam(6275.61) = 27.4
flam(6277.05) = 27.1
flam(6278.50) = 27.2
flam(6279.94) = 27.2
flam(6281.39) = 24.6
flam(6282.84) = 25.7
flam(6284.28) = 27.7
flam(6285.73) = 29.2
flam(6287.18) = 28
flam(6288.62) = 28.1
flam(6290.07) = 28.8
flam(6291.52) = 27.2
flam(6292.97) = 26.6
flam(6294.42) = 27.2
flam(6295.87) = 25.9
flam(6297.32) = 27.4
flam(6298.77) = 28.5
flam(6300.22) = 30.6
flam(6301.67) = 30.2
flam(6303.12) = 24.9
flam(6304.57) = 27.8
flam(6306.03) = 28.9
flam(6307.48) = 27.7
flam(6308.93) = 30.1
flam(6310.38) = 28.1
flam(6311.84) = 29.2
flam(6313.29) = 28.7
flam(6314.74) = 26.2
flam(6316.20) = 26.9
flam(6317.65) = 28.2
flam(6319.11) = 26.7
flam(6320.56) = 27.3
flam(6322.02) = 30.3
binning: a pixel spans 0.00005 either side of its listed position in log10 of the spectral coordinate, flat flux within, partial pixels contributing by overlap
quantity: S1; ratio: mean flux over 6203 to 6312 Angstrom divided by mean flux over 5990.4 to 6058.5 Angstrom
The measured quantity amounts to 0.95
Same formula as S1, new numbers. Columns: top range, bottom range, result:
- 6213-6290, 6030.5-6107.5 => 0.91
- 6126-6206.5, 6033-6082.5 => 0.95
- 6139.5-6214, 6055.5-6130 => 0.95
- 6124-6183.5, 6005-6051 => 0.96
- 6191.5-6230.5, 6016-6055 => 0.95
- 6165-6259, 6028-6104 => 0.92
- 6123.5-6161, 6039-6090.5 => 0.97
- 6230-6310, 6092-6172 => 0.95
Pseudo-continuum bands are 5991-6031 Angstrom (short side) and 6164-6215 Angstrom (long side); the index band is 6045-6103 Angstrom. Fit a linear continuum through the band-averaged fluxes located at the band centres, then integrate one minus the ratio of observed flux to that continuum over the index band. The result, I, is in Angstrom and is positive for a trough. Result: -2.9 Angstrom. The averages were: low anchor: 28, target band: 29.1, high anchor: 27.2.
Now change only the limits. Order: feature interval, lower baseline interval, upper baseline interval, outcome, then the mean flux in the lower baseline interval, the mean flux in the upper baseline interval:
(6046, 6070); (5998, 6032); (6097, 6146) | -0.5 Angstrom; 28.1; 28.8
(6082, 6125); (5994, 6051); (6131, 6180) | -1.4 Angstrom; 28.6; 27.8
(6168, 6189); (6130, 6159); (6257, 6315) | 1.0 Angstrom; 28.5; 27.2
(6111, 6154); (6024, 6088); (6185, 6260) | -0.9 Angstrom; 29.1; 26.8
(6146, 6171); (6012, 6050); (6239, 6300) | 0.1 Angstrom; 28.9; 26.5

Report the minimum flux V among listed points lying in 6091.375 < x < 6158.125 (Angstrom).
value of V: 26.2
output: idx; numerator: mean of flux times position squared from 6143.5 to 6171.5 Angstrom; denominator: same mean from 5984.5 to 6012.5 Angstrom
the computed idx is 1.0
